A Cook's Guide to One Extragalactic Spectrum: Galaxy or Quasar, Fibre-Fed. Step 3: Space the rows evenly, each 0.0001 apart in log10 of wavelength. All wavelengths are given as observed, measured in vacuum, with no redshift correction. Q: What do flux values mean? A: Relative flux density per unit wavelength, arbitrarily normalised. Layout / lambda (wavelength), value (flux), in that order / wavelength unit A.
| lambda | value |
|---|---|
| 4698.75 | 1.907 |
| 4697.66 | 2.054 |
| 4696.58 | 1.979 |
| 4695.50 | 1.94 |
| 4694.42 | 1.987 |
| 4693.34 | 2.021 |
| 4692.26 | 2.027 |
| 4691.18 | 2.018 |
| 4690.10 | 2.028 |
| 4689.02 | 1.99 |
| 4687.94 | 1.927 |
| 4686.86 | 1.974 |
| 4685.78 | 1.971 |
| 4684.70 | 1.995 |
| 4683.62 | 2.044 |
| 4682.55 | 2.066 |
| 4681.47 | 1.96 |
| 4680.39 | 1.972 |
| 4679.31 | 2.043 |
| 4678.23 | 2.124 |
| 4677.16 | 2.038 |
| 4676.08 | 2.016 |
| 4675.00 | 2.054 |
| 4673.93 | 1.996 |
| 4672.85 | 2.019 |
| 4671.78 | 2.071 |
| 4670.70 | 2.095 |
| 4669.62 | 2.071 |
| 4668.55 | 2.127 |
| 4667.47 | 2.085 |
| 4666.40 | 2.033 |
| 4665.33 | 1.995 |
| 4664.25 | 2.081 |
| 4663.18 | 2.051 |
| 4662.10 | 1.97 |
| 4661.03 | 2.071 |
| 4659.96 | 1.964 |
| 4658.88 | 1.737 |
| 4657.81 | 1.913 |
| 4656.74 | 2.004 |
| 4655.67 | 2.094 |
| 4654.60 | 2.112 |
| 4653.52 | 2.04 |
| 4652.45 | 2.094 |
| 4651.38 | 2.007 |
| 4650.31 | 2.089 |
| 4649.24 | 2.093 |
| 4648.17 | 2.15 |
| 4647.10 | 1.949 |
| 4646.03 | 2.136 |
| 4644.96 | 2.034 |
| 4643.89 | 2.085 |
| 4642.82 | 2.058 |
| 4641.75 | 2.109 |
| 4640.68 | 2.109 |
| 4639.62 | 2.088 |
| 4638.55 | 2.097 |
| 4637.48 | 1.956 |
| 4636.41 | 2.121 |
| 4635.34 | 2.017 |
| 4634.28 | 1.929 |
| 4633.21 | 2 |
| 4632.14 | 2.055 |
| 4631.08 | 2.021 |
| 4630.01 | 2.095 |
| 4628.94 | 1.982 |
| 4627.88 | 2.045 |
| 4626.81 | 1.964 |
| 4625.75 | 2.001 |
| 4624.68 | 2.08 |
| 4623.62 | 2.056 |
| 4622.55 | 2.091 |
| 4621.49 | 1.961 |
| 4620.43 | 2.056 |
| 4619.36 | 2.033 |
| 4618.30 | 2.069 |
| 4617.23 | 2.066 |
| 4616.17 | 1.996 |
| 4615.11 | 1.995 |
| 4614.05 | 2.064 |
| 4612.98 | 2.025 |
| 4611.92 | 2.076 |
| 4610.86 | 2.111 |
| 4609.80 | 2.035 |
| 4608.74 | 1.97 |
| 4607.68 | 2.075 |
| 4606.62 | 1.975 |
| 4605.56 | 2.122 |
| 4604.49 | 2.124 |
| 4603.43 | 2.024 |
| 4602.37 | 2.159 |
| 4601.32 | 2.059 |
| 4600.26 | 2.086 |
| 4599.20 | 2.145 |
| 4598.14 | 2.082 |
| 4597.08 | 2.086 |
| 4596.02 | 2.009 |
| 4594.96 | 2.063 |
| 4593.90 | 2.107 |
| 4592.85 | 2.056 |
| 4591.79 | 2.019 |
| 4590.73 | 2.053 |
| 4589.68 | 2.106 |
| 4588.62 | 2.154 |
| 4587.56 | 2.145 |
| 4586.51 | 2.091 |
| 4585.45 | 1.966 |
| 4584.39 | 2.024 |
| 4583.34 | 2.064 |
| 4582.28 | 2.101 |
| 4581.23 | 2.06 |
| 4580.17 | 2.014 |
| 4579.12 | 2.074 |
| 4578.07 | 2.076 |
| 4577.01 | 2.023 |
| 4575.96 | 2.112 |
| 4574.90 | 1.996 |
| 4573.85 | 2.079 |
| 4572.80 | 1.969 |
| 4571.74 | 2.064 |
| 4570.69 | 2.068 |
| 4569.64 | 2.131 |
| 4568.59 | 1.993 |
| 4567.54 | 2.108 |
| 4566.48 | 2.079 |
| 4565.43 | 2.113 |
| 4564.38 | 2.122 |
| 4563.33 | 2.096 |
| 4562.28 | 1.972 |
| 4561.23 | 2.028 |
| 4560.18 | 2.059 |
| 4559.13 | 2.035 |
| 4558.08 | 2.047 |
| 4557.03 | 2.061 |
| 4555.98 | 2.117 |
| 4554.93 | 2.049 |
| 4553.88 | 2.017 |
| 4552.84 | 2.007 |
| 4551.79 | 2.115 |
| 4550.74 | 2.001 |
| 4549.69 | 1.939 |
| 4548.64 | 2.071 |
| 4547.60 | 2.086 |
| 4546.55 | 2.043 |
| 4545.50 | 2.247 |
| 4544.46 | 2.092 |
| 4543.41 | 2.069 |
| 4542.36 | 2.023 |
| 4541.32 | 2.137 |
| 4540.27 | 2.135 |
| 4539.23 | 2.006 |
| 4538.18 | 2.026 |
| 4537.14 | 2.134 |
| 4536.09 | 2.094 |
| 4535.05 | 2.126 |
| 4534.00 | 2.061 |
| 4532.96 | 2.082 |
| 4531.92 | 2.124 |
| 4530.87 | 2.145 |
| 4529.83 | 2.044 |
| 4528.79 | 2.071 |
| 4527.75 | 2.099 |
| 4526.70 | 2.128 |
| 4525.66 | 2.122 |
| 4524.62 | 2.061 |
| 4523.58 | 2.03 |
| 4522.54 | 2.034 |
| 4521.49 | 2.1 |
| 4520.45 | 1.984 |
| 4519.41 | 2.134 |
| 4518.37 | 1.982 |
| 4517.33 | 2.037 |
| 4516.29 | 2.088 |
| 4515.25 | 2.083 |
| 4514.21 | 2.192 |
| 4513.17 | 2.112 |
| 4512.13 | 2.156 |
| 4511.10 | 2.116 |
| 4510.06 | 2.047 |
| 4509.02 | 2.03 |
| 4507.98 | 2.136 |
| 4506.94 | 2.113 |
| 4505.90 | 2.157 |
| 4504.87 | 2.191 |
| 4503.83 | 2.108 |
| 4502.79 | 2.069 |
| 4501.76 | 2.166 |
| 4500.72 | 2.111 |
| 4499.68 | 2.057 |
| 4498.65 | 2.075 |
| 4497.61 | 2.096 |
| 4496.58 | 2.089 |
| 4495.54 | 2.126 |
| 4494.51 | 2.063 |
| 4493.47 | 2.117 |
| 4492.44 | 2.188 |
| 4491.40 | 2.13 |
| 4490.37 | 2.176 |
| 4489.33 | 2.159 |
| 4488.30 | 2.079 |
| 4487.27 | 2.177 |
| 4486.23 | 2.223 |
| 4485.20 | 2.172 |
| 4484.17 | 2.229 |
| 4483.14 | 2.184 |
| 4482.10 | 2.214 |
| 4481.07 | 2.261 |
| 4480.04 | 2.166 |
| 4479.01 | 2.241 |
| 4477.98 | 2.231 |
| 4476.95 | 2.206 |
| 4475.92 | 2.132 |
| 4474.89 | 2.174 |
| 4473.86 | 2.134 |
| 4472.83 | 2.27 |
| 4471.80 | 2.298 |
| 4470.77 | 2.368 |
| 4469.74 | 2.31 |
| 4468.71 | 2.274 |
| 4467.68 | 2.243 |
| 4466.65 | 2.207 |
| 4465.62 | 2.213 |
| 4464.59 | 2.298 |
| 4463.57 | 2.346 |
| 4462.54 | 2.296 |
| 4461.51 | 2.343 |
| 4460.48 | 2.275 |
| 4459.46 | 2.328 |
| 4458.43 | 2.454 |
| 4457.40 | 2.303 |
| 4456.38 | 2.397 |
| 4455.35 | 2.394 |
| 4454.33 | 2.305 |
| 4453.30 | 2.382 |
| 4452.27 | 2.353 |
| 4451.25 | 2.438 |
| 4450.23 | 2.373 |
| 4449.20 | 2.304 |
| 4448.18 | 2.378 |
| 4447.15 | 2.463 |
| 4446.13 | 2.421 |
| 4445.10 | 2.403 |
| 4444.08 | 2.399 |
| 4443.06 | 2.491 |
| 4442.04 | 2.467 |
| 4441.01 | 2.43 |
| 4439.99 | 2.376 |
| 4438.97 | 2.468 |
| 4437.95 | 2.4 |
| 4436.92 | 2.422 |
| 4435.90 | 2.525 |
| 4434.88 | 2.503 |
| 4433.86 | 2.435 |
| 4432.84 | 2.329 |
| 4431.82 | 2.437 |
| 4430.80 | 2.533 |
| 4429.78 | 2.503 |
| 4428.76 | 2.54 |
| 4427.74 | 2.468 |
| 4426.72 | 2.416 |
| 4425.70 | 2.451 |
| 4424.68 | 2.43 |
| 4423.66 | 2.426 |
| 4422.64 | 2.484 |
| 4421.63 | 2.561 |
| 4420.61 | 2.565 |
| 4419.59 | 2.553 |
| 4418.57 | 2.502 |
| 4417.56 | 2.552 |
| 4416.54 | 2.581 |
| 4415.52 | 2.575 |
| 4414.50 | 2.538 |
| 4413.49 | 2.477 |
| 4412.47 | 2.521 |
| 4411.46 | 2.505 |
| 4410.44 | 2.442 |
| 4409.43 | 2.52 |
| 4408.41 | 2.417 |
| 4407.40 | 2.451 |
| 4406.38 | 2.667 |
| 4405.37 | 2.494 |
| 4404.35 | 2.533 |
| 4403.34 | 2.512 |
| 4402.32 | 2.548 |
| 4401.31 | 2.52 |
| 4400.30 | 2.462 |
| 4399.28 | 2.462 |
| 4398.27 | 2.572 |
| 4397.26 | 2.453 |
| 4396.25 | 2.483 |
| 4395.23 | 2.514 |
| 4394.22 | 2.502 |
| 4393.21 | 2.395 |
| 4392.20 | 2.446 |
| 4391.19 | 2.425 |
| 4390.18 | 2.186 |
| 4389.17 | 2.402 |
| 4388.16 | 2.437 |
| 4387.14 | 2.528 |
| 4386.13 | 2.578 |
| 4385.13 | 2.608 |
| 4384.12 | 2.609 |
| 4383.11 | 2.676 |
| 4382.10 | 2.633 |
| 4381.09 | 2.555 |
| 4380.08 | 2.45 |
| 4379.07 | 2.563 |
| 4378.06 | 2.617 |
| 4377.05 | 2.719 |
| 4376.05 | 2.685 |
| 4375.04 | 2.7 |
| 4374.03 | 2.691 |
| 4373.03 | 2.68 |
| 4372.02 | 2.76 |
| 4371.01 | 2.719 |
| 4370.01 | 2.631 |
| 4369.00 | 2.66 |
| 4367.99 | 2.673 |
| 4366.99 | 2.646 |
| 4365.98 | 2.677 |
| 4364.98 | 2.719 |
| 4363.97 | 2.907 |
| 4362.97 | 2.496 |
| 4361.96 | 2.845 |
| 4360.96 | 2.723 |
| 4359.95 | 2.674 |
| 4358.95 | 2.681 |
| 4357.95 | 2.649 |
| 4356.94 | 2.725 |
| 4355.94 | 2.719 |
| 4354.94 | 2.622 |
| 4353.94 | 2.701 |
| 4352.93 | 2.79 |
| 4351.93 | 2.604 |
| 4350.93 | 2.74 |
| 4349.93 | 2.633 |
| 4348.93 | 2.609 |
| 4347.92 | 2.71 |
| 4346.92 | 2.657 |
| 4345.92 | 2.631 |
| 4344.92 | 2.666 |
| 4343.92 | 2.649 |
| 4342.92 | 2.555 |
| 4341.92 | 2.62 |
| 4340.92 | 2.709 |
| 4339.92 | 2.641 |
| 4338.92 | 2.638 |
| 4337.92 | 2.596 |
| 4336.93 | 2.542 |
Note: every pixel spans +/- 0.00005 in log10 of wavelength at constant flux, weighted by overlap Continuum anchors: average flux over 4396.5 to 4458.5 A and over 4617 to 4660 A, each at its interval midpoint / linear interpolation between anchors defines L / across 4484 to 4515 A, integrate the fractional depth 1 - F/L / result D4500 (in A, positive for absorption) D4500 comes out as 2.56 A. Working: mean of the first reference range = 2.46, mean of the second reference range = 2.04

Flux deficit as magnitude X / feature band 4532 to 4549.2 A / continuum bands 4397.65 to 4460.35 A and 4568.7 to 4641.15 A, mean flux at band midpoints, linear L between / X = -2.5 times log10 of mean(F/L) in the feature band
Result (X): 0.057 mag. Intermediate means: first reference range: 2.46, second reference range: 2.05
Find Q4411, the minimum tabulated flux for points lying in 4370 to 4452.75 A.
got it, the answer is 2.186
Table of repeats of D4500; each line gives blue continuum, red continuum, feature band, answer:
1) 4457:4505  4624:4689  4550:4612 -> 1.27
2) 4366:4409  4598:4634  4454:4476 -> 0.84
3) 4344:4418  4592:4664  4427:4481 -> 1.71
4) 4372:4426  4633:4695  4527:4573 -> 3.57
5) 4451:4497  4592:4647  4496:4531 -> 1.57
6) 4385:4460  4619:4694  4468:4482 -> 0.77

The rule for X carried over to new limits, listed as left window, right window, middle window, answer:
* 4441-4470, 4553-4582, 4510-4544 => 0.04 mag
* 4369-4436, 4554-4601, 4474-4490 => 0.06 mag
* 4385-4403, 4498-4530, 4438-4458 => -0.04 mag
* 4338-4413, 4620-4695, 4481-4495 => 0.10 mag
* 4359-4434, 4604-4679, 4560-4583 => 0.07 mag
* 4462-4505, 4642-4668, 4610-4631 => 0.01 mag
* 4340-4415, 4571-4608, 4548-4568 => 0.05 mag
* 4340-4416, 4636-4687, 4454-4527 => 0.10 mag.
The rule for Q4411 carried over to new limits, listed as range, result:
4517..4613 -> 1.939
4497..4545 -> 1.982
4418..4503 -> 2.057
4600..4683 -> 1.737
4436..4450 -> 2.304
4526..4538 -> 2.044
